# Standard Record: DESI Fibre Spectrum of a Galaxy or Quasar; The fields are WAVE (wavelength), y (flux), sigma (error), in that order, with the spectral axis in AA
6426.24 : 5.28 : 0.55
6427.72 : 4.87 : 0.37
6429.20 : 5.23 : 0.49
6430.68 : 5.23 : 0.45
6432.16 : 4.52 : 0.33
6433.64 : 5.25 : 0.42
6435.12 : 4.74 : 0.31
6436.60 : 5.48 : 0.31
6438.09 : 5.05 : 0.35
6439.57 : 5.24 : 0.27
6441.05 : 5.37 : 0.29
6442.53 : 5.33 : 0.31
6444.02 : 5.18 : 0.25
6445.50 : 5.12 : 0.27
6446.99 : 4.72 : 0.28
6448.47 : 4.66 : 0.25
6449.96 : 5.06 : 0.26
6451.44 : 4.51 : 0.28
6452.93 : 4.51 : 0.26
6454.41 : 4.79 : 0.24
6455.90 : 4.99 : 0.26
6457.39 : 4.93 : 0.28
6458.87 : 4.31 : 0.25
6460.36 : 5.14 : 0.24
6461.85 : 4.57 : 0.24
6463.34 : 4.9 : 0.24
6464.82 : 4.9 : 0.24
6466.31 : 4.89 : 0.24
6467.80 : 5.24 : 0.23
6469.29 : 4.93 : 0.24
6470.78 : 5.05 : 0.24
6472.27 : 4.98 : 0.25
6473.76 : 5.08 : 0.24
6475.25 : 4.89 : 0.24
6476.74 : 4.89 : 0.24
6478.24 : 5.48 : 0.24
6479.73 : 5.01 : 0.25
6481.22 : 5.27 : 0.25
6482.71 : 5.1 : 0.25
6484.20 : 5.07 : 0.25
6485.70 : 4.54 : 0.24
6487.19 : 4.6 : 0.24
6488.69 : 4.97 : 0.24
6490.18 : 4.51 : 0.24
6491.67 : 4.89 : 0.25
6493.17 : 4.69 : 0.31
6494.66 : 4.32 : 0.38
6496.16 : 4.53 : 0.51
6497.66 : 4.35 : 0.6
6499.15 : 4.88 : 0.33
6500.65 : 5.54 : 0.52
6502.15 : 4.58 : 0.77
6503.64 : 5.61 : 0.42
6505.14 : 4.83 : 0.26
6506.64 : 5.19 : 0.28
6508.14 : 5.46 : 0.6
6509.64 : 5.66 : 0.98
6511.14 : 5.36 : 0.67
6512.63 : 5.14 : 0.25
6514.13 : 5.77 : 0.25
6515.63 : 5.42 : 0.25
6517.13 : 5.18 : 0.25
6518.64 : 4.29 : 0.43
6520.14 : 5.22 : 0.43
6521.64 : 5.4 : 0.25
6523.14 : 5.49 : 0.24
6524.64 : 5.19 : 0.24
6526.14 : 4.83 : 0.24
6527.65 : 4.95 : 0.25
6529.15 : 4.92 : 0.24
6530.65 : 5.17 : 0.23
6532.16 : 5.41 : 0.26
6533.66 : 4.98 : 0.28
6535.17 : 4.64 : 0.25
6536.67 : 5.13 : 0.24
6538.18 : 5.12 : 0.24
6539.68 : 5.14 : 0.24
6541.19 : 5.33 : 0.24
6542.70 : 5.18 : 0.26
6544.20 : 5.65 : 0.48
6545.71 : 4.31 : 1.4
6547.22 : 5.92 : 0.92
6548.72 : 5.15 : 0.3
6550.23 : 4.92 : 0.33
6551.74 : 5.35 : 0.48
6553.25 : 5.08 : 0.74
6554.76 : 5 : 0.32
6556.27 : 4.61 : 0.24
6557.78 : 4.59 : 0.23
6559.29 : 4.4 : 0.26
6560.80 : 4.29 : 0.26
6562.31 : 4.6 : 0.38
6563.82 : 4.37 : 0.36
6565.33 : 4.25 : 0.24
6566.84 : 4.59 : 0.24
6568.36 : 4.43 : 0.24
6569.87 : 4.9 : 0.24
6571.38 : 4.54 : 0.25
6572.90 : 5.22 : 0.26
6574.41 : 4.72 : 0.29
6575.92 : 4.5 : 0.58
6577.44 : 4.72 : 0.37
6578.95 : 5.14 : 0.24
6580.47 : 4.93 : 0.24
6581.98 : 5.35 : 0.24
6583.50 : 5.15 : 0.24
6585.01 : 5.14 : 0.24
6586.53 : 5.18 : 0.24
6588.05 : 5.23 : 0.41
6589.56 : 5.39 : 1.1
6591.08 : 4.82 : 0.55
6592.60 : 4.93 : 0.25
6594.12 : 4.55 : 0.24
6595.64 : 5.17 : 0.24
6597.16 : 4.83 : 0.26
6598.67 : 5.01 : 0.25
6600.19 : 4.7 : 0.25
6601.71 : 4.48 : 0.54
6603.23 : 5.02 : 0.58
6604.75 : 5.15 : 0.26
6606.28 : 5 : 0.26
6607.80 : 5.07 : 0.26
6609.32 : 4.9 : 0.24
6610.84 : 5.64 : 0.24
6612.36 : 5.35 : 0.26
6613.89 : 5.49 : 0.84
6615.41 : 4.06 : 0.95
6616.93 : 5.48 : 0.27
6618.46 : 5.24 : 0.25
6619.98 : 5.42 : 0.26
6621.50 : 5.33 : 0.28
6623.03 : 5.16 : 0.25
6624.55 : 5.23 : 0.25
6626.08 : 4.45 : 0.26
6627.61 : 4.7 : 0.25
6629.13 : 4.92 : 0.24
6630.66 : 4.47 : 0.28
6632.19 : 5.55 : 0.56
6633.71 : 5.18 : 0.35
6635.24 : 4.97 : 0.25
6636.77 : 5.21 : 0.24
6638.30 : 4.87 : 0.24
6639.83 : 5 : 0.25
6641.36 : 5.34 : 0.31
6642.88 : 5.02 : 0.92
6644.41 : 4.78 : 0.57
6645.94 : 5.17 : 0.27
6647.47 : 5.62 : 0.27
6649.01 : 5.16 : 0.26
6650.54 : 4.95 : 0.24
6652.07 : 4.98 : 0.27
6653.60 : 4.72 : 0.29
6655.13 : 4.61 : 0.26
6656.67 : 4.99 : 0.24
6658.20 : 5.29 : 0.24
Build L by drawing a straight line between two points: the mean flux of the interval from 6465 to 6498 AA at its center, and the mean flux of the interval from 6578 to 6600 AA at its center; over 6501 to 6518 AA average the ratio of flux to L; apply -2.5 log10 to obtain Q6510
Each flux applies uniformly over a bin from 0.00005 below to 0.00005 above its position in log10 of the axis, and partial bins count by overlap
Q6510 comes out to -0.08 mag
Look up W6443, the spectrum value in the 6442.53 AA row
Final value 5.33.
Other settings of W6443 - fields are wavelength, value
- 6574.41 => 4.72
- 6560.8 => 4.29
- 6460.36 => 5.14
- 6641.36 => 5.34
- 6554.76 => 5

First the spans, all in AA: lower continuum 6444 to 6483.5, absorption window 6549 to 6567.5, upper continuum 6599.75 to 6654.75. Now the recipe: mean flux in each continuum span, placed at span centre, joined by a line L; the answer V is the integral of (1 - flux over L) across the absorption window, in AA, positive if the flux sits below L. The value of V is 1.2 AA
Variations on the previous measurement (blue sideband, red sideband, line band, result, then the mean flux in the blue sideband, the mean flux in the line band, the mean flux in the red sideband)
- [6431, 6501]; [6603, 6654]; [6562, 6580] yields 1.3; 4.91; 4.67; 5.08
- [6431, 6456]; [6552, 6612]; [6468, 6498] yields 0.5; 4.98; 4.87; 4.87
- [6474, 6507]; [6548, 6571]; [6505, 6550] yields -3.7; 4.9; 5.18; 4.7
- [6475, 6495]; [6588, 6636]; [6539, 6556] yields -0.7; 4.88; 5.17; 5.03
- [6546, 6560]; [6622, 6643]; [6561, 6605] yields 1.2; 4.98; 4.85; 5.01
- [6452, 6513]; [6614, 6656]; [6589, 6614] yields 0.0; 4.94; 5.01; 5.03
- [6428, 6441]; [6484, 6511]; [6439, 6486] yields 0.5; 5.1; 4.96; 4.91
